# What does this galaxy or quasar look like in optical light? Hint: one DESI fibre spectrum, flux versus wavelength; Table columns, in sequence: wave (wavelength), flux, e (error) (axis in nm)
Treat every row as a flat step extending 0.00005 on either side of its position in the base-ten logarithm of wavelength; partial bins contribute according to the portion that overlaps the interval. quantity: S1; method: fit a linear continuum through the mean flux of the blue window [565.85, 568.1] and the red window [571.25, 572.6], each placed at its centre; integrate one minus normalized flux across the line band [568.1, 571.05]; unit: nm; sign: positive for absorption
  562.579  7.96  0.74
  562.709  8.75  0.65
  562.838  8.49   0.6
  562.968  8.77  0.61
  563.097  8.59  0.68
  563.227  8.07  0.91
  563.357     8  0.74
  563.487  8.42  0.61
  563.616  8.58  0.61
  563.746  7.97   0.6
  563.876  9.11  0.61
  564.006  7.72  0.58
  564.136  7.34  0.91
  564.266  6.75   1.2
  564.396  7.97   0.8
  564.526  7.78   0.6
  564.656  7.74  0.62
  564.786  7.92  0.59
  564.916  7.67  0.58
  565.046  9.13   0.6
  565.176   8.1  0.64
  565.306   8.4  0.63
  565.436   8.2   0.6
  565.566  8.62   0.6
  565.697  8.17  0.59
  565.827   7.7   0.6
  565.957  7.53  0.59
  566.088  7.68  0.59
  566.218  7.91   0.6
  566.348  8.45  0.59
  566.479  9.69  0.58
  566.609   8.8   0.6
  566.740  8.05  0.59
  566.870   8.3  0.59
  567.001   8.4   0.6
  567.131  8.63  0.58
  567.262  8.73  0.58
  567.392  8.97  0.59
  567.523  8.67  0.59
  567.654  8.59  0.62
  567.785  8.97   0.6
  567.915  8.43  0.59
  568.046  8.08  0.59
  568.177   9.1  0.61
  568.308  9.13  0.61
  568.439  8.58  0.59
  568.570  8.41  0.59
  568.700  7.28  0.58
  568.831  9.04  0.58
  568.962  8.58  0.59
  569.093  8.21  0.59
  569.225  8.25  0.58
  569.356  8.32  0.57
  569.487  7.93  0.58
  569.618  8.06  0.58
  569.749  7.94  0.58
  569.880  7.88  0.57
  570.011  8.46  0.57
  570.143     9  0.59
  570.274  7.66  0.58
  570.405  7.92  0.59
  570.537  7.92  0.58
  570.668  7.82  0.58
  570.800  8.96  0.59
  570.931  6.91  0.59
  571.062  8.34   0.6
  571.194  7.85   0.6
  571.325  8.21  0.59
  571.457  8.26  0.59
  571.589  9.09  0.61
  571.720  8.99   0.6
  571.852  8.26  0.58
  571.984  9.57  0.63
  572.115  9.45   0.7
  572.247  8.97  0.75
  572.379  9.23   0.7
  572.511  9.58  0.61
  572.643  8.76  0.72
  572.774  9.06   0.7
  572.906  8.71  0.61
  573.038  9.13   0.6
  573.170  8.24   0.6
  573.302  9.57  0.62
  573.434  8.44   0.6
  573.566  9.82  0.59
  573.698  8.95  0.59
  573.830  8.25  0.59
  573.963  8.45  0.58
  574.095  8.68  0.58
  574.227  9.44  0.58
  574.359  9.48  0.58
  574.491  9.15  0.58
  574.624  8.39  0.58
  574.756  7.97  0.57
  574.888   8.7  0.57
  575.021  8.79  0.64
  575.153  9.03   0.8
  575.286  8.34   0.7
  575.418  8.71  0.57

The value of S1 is 0.16 nm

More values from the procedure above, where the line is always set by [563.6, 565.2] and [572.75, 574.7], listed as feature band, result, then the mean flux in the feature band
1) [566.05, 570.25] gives -0.06 nm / 8.45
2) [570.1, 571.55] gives 0.09 nm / 8.08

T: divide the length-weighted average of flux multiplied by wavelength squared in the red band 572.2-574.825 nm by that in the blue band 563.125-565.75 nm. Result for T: 1.1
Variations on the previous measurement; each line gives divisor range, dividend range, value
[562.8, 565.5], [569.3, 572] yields 1.04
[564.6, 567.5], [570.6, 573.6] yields 1.07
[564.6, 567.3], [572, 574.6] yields 1.12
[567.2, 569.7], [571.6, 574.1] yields 1.07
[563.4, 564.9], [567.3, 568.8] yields 1.10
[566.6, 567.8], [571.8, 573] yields 1.08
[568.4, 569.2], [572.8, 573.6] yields 1.09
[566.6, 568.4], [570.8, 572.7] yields 1.02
